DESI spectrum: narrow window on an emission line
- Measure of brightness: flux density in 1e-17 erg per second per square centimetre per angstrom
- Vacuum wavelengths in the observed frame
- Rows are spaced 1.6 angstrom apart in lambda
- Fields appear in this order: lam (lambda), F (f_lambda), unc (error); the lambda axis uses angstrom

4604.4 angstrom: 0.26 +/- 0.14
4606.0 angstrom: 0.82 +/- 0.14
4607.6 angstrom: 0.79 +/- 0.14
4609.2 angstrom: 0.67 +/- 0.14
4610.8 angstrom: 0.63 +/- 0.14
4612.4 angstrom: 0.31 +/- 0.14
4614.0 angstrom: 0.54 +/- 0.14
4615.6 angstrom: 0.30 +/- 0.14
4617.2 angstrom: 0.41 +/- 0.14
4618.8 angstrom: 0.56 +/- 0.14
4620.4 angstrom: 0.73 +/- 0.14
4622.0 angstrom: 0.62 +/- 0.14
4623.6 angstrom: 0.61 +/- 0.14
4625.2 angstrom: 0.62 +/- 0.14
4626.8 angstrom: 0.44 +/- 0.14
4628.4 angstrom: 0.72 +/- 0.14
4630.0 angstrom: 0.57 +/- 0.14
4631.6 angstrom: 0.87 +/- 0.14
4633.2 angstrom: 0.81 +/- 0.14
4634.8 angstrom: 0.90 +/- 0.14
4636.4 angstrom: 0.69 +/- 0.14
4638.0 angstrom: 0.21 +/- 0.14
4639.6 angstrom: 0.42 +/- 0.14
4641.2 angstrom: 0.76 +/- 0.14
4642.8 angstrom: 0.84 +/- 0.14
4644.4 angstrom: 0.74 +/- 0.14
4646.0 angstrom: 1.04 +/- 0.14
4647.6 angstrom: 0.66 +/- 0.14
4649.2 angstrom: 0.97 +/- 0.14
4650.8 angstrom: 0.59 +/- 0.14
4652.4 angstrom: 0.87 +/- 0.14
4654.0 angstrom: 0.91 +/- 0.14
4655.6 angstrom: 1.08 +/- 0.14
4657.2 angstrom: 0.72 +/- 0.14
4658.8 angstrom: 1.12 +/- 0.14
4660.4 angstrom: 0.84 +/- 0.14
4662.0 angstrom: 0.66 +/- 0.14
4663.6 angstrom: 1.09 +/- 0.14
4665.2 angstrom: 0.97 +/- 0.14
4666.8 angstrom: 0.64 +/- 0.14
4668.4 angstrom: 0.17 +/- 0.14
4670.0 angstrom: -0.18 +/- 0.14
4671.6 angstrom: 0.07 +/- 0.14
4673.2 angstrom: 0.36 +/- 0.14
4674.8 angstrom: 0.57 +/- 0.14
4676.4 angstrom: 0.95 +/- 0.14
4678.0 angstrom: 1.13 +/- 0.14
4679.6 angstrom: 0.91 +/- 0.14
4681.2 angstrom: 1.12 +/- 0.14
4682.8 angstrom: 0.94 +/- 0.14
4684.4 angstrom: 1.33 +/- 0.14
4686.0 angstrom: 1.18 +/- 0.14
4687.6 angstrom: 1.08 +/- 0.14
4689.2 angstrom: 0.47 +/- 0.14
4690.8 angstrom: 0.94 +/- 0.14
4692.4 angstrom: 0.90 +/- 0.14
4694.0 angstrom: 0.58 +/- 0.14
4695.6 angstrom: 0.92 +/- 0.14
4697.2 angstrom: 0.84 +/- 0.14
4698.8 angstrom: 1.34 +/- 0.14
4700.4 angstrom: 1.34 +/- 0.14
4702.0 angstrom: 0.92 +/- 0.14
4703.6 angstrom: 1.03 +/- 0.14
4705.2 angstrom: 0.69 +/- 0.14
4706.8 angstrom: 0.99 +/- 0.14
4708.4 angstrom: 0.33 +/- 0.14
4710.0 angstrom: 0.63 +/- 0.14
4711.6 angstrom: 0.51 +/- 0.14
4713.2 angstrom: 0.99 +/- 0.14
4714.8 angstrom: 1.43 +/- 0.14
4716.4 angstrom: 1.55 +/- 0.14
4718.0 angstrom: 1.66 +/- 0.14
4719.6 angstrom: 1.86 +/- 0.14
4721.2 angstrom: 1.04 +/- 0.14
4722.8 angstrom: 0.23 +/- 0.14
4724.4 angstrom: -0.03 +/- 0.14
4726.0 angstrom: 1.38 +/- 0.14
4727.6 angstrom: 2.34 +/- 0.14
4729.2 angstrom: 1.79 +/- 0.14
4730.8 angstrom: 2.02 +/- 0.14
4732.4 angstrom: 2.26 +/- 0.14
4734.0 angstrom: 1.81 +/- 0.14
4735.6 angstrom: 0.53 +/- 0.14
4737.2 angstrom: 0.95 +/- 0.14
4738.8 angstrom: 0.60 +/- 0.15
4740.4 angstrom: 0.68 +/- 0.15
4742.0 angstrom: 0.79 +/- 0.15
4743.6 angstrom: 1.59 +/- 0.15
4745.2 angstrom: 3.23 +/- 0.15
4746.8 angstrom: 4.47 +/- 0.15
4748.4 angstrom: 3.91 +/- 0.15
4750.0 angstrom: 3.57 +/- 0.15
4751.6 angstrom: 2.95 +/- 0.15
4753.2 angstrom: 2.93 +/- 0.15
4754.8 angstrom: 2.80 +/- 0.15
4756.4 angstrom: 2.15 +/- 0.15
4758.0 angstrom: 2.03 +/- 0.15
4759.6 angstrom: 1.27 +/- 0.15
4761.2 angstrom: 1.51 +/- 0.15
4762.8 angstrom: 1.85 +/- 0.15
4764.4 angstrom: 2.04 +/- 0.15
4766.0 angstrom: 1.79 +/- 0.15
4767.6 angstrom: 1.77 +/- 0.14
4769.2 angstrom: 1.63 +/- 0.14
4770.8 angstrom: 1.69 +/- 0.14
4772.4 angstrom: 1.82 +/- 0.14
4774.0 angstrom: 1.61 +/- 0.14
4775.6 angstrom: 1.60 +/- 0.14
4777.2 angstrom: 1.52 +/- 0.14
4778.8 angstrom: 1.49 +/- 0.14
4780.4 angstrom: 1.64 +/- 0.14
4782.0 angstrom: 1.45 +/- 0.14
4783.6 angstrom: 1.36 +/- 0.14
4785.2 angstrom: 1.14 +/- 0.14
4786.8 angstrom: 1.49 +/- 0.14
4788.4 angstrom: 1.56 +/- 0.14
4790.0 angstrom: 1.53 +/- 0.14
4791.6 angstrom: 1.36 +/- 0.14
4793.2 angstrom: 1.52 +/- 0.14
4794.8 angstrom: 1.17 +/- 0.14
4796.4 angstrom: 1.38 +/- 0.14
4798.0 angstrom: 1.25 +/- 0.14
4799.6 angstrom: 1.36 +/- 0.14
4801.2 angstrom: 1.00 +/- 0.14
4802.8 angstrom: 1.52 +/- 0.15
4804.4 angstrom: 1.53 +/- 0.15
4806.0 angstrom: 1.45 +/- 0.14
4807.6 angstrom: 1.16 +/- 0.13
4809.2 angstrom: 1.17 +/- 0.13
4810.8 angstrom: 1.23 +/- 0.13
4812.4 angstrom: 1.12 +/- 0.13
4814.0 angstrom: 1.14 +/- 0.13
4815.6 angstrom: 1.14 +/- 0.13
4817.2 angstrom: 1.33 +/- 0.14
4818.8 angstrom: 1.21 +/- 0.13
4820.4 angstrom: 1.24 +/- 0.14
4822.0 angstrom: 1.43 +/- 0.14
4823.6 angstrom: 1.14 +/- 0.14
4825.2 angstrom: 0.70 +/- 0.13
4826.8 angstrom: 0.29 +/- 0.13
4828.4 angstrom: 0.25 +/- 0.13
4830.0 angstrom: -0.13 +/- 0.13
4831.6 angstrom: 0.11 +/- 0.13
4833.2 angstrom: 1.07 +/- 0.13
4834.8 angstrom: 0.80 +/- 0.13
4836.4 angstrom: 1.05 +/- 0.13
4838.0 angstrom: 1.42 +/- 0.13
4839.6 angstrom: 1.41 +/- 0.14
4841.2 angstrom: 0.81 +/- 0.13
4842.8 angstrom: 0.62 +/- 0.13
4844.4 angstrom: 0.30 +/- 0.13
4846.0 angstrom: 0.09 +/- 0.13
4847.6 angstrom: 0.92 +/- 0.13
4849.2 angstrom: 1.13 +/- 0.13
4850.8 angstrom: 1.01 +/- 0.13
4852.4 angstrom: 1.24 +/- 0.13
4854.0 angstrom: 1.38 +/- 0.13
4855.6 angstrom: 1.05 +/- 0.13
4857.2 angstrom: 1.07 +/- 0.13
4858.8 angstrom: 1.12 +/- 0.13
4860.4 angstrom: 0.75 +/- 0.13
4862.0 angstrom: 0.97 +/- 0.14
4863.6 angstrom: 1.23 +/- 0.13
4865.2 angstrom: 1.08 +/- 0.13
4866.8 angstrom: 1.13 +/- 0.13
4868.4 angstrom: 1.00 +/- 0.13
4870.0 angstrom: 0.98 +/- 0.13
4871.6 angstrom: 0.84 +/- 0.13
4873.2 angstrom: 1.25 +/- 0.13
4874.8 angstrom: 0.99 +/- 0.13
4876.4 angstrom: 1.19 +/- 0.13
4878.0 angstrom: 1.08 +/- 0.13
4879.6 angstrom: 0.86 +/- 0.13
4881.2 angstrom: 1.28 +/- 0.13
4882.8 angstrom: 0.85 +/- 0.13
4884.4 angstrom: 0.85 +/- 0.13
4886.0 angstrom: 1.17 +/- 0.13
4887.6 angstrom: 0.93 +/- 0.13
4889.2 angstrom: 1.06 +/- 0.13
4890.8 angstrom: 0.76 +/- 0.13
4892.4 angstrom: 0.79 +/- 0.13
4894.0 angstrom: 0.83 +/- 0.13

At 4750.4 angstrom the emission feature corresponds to Lyman alpha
